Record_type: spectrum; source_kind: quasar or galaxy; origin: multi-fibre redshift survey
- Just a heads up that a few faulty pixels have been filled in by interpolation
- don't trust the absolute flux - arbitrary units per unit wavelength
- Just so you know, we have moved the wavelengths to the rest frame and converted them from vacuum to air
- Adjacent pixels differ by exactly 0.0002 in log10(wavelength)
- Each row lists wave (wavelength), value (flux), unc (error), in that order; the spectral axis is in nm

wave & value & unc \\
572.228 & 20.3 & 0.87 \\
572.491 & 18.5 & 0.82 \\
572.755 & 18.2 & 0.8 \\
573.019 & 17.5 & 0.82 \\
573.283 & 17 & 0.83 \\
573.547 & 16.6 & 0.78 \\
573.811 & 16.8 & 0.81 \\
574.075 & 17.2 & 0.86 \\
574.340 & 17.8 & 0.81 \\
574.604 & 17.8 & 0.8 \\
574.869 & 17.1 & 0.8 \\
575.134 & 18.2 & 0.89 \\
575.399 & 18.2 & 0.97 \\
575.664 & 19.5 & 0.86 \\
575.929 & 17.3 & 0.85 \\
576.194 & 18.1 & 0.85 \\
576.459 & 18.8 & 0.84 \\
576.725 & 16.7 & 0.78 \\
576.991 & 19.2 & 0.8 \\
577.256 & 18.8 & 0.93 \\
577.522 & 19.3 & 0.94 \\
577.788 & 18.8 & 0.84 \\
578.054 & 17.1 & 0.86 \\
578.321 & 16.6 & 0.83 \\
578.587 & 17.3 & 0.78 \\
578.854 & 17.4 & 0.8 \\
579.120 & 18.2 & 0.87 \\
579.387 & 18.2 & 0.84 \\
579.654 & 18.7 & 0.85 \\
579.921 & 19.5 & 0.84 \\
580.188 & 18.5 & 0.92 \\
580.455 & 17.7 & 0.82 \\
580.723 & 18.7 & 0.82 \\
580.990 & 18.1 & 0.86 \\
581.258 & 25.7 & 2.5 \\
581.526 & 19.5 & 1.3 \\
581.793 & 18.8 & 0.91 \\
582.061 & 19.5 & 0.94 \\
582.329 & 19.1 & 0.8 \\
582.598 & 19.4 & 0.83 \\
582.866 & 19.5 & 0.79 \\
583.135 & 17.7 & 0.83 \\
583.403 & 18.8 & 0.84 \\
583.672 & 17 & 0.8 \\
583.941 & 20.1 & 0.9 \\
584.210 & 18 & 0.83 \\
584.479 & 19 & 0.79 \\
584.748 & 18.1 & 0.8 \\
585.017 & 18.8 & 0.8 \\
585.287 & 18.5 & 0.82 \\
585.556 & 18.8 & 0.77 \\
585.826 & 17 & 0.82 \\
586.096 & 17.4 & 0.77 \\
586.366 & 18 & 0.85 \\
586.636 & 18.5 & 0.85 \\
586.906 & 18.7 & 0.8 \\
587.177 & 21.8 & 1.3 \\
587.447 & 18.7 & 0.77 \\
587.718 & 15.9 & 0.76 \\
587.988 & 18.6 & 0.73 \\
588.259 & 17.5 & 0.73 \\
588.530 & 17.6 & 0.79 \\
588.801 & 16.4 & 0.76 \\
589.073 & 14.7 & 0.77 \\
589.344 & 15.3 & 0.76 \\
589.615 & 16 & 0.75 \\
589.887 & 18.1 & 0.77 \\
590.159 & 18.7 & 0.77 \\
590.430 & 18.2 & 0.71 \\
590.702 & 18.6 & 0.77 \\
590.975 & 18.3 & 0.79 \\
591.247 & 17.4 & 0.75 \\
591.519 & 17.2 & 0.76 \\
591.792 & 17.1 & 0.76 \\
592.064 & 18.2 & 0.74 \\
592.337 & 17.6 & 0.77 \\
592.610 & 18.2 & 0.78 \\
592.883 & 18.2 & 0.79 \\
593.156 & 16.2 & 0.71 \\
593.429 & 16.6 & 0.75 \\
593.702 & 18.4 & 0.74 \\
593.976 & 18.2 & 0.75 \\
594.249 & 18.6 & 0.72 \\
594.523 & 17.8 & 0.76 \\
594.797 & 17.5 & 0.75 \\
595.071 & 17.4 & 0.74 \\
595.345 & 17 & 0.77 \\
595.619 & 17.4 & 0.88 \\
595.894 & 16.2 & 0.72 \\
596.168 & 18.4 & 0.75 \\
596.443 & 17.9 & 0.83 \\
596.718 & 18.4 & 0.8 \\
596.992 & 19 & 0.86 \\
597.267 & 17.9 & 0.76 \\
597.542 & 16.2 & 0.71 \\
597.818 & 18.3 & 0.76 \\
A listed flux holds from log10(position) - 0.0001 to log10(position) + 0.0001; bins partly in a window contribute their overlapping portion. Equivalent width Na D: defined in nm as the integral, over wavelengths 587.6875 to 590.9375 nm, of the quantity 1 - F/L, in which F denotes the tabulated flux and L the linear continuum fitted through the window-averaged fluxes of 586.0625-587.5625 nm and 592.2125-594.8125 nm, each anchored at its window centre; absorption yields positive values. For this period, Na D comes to 0.23 nm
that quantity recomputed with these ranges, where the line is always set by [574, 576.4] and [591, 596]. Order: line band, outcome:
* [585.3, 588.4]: -0.102 nm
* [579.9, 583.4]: -0.300 nm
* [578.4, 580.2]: -0.033 nm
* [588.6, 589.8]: 0.124 nm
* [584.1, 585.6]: -0.067 nm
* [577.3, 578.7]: 0.000 nm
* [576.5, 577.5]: -0.027 nm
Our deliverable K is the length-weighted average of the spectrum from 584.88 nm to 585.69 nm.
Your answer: 18.7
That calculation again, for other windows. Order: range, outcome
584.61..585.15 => 18.5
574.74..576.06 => 18.1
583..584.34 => 18.3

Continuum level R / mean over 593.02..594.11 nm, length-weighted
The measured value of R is 17.3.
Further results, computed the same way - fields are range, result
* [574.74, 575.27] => 17.6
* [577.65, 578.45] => 17.5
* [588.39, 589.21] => 16.2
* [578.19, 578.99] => 17.1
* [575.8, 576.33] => 17.7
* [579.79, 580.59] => 18.6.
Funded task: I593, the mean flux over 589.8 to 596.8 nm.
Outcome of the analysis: 17.8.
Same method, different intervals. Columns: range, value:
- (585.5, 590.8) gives 17.7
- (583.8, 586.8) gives 18.4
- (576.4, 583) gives 18.8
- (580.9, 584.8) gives 19.3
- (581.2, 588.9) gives 18.6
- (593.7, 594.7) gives 18.2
